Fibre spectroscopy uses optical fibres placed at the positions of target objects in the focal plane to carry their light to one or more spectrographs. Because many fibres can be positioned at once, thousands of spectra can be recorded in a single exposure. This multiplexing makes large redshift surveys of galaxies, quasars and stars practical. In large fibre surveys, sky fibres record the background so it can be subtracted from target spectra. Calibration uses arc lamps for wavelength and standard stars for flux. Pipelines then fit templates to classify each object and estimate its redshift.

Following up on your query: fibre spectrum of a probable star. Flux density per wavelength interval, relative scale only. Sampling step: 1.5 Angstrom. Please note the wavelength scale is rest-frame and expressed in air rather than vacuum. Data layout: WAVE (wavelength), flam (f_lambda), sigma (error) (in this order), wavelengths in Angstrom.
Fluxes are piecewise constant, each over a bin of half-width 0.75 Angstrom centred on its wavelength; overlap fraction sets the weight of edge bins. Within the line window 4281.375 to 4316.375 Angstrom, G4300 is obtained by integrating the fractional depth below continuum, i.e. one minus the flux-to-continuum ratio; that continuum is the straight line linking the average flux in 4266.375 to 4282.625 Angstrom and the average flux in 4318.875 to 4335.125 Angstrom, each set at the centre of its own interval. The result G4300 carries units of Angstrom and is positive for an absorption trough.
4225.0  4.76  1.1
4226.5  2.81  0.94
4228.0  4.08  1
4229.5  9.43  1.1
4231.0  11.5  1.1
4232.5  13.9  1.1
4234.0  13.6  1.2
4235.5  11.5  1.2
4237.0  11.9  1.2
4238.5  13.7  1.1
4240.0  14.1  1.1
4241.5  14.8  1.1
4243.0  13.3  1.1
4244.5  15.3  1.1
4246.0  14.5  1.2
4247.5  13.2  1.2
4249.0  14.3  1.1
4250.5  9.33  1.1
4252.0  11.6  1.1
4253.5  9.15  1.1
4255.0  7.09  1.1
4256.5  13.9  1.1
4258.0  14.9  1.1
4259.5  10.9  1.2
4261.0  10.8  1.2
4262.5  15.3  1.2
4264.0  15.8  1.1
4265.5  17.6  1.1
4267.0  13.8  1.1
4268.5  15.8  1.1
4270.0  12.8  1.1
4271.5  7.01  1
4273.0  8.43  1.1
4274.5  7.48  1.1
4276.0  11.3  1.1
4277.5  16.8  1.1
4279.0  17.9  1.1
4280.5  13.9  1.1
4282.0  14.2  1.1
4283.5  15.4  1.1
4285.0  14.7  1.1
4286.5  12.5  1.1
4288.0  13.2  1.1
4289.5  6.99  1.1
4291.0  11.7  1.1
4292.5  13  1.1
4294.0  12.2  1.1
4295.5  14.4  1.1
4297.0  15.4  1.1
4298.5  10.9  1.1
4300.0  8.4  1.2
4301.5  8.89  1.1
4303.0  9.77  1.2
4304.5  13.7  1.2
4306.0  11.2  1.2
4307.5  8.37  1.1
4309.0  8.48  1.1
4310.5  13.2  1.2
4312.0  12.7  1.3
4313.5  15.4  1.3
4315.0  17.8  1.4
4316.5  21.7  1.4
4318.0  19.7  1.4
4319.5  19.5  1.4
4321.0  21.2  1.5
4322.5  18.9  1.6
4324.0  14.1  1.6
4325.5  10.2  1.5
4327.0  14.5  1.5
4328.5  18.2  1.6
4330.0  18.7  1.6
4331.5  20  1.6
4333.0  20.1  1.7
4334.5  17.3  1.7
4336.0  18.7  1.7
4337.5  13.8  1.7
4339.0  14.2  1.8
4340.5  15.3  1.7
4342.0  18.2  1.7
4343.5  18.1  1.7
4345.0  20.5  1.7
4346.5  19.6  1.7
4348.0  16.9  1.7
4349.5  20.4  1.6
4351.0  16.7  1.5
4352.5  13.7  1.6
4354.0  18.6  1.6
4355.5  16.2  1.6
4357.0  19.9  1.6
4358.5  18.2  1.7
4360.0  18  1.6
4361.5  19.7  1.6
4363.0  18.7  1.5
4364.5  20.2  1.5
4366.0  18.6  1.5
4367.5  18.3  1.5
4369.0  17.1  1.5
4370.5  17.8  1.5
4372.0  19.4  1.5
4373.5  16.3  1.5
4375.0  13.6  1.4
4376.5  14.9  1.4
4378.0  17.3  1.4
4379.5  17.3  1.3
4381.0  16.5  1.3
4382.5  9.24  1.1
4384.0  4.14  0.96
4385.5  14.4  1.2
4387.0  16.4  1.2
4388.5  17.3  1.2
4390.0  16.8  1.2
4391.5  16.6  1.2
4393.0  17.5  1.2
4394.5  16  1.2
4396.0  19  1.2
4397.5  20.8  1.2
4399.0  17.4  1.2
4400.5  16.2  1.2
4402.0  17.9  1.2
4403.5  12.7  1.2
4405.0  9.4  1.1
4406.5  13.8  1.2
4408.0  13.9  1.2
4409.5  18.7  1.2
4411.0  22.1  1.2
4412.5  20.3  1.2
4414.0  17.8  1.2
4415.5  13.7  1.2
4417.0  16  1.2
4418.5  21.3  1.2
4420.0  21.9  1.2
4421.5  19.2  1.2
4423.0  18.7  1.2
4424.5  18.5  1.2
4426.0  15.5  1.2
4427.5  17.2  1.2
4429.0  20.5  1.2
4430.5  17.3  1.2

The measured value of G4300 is 5.7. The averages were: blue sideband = 12.7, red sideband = 17.5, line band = 12.4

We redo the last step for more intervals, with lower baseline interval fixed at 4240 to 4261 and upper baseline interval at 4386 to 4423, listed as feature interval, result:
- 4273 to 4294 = 1.1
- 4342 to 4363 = -3.5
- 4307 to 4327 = -1.4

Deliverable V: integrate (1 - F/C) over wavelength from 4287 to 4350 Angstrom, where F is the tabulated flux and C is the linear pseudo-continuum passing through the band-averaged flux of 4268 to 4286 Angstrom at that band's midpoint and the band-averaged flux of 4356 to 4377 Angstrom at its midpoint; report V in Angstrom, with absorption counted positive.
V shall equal 1.06 Angstrom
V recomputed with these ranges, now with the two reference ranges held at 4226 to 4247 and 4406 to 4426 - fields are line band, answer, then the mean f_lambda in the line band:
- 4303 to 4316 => 1.6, 12.6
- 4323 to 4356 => -3.4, 17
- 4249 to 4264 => 0.9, 11.8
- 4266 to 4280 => 0.7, 12.5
